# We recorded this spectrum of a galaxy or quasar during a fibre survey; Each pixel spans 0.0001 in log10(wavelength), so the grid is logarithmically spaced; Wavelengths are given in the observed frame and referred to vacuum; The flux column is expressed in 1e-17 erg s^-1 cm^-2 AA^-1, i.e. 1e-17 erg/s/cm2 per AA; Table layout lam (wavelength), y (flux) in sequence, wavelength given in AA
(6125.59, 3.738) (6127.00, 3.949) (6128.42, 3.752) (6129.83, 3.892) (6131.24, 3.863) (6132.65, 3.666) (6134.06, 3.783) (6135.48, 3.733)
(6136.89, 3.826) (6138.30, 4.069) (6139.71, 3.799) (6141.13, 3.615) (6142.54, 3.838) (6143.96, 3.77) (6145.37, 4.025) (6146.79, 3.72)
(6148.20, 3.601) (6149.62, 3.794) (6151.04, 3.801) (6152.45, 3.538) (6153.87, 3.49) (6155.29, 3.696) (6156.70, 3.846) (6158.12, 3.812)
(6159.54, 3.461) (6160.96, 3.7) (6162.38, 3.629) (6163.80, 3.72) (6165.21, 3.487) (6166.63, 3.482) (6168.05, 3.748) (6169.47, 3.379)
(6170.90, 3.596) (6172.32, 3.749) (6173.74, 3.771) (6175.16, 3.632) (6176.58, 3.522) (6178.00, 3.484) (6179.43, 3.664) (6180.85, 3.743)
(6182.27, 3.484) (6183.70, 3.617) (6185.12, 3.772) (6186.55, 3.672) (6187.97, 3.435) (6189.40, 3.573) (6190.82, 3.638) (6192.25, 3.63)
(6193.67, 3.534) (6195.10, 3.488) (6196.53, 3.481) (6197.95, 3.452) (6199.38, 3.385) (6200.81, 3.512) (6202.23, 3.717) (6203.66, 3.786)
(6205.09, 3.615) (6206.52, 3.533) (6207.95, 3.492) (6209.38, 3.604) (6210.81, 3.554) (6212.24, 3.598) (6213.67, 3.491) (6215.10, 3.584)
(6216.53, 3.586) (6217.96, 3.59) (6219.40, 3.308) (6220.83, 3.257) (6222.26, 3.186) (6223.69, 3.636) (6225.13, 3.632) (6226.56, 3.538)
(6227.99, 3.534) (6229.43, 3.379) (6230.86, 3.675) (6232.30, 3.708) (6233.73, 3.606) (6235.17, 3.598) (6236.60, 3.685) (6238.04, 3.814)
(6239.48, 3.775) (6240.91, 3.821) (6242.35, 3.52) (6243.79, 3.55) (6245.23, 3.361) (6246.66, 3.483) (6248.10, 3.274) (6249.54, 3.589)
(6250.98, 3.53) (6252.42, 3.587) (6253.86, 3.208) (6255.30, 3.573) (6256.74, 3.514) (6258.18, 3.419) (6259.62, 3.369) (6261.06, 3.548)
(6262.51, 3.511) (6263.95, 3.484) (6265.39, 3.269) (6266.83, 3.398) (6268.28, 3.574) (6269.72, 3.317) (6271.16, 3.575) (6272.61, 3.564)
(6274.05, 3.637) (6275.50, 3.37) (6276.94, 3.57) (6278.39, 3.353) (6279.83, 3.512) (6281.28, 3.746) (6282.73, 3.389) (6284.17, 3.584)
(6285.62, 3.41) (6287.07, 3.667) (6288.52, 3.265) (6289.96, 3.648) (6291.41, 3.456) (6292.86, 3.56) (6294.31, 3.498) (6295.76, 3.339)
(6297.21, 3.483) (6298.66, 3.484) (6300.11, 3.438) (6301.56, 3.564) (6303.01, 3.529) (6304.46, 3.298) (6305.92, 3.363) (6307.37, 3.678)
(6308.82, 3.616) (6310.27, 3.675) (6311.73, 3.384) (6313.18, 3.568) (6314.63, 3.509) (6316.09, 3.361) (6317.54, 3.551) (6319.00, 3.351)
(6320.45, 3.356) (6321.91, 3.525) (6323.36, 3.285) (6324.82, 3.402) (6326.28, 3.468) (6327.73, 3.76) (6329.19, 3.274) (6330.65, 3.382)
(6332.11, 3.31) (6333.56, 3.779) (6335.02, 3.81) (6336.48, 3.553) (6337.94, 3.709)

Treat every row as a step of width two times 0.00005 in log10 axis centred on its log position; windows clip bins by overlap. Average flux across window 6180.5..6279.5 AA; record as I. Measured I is 3.53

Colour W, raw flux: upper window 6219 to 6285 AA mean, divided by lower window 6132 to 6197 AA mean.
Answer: 1.0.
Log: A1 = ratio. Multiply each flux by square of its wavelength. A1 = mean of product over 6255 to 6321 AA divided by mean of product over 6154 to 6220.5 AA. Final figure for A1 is 1.00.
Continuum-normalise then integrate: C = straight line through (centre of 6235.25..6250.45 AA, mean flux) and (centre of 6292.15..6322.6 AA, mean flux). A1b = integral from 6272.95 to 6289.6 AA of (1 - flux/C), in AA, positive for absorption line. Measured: 0.1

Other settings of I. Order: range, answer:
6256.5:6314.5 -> 3.49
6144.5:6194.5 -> 3.64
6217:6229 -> 3.46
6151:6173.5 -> 3.63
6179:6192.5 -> 3.62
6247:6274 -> 3.47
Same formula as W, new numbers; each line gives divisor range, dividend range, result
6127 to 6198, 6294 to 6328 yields 0.95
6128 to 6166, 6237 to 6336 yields 0.94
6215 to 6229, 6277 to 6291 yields 1.01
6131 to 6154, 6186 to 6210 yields 0.95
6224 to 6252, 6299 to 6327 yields 0.97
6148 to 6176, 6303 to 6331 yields 0.95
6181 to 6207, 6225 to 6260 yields 0.99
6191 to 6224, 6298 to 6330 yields 0.99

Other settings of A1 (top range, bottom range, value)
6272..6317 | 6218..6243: 1.00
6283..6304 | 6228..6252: 0.99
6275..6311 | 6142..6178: 1.00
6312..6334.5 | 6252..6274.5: 1.02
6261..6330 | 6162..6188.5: 1.00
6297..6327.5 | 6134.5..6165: 0.98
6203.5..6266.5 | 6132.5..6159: 0.97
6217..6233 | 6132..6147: 0.94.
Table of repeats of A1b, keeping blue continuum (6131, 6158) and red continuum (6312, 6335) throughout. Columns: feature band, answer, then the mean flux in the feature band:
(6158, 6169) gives 0.3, 3.62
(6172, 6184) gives 0.3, 3.63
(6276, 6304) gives 0.2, 3.5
